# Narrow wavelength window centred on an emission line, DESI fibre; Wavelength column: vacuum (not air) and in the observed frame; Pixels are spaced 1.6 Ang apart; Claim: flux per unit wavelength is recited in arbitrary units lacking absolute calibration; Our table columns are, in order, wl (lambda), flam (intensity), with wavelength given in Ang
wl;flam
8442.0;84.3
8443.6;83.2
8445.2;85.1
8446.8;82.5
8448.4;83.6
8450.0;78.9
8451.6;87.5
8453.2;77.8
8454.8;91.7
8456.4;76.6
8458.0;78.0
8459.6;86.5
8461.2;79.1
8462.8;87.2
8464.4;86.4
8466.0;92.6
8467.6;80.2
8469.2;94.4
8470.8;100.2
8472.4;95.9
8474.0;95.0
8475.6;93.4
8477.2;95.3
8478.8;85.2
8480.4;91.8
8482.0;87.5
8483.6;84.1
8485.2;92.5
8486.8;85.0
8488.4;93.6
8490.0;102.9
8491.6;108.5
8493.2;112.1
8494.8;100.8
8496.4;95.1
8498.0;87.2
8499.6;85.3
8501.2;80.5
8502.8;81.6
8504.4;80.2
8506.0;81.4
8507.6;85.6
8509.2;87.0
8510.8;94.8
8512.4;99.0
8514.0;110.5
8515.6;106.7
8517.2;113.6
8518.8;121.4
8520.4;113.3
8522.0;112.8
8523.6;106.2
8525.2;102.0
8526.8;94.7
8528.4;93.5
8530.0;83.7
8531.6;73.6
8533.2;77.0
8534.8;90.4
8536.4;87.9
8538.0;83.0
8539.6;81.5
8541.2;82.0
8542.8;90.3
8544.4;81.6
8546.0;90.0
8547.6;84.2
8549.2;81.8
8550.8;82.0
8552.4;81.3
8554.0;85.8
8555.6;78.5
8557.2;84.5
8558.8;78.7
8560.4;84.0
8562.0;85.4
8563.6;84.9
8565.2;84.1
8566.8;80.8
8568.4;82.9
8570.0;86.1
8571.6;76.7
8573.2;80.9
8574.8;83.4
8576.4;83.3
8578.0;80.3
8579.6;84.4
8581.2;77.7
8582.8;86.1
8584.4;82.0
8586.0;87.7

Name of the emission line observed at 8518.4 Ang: [N II] 6583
